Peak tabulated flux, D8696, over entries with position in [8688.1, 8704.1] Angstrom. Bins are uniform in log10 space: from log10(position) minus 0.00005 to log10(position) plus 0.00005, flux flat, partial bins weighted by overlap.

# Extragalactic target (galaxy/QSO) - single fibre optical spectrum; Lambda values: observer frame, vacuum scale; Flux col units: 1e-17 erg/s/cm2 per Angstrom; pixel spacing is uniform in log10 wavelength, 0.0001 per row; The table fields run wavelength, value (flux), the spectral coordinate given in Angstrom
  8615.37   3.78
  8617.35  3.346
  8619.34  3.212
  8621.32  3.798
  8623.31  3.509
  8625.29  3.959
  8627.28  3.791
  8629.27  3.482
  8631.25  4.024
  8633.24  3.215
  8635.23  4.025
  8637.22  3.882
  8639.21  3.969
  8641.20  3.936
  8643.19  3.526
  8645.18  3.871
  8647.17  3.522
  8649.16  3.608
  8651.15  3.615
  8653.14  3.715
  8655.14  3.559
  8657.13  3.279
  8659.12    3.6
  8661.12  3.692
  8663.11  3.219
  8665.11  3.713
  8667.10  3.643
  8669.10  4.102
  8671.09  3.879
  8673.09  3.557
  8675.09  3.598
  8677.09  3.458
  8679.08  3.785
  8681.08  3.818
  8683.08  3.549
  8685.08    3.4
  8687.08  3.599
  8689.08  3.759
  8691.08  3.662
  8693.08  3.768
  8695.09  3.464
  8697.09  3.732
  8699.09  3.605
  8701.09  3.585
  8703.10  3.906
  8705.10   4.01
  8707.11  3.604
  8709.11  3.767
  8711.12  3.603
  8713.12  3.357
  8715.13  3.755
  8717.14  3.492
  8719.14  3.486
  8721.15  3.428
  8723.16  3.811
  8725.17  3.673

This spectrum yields 3.906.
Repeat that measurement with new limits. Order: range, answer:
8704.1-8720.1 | 4.01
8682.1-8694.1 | 3.768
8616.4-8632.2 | 4.024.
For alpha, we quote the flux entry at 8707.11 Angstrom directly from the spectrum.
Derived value 3.604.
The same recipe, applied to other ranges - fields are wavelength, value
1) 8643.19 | 3.526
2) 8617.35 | 3.346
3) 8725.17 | 3.673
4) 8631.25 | 4.024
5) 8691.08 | 3.662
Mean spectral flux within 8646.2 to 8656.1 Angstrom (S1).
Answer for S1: 3.6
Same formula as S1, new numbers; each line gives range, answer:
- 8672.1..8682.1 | 3.64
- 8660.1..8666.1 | 3.54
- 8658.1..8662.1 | 3.64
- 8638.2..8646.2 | 3.82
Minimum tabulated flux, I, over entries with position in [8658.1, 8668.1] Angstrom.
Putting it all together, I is 3.219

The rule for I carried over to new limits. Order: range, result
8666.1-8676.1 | 3.557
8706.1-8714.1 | 3.357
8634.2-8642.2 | 3.882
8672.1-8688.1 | 3.4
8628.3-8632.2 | 3.482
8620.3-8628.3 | 3.509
